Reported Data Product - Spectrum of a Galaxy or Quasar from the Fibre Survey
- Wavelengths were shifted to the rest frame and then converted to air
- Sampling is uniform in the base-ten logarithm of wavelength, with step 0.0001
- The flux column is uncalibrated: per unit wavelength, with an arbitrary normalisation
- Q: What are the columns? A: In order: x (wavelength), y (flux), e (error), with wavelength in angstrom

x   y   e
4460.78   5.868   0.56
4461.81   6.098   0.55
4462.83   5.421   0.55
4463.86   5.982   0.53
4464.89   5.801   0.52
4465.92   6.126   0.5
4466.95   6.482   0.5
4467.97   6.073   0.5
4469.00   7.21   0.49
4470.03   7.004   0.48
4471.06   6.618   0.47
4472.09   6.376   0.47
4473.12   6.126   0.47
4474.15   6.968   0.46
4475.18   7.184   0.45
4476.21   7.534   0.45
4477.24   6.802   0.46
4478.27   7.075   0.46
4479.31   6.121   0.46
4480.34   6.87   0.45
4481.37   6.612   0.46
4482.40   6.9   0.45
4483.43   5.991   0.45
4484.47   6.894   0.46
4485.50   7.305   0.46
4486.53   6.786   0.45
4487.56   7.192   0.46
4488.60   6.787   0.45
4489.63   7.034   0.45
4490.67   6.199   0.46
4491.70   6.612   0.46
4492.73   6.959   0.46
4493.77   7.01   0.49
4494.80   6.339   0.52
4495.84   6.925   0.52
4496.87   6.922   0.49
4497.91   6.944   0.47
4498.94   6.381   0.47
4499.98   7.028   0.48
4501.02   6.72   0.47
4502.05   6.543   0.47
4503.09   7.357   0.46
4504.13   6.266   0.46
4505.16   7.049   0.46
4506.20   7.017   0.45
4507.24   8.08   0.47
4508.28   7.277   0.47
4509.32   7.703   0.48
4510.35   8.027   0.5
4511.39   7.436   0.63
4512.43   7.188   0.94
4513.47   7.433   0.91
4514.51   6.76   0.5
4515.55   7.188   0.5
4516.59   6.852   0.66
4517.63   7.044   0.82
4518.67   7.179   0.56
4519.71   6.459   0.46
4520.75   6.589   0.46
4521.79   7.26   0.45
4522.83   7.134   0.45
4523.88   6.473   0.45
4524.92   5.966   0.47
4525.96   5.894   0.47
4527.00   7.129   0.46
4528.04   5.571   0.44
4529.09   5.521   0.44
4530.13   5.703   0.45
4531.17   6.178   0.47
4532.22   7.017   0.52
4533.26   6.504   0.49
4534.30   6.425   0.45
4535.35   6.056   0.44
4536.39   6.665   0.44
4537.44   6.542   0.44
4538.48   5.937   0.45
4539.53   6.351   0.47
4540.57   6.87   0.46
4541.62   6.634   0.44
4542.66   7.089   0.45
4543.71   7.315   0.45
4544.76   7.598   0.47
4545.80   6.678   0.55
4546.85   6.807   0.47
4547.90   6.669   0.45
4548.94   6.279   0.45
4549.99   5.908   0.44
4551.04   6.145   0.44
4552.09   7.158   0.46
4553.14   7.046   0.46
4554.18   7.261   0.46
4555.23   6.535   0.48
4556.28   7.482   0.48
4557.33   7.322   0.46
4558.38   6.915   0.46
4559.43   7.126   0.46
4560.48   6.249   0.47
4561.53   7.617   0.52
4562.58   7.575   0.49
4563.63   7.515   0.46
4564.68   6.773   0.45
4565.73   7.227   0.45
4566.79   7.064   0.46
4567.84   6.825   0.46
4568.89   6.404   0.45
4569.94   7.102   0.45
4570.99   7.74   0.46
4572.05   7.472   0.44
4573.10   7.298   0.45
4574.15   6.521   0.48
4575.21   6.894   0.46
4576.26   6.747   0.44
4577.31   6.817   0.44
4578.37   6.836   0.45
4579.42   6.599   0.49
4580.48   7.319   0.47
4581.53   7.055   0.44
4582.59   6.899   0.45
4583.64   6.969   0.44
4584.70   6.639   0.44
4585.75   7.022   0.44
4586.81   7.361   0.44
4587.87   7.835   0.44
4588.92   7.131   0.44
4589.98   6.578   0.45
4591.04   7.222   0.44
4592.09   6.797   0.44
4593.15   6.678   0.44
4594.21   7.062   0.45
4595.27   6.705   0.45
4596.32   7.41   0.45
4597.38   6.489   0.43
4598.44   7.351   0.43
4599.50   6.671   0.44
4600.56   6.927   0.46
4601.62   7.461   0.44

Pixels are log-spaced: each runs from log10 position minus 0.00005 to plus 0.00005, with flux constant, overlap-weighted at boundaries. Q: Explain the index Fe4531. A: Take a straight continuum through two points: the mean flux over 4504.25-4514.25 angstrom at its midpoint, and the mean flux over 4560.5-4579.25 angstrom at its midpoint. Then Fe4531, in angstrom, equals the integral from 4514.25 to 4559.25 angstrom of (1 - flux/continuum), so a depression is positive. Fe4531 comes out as 3.6 angstrom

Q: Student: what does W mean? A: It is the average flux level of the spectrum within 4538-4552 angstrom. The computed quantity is 6.65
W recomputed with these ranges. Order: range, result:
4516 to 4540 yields 6.46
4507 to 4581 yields 6.85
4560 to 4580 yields 7.02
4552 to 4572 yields 7.11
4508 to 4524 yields 7.14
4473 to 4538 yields 6.79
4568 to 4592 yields 7.02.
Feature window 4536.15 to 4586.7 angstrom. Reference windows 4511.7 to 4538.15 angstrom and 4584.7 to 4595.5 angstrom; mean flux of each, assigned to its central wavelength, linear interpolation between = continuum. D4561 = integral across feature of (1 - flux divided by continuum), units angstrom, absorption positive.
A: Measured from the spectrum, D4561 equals -0.6 angstrom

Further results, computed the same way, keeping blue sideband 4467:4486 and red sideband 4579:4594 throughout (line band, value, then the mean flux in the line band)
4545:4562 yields 0.24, 6.84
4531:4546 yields 0.50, 6.67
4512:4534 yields 0.78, 6.62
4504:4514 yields -0.82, 7.39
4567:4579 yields 0.02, 6.97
